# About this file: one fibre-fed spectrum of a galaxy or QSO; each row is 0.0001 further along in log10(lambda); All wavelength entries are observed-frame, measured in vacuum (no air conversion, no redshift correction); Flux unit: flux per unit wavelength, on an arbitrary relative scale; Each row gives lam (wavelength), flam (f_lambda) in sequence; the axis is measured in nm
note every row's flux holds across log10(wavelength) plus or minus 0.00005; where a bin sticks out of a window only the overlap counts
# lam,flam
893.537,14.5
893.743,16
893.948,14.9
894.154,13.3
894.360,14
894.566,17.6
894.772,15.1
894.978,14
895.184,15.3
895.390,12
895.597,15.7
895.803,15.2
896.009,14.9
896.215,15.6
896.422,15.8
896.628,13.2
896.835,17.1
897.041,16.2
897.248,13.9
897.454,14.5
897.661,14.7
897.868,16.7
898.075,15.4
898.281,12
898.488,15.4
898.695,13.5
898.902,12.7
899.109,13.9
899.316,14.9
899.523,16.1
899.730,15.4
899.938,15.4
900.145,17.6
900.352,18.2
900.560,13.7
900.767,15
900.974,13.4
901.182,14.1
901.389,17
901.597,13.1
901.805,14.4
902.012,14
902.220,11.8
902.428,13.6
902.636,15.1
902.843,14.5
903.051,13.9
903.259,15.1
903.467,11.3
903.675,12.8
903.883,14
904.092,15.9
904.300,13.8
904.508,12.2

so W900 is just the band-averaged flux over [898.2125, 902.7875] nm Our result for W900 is 14.6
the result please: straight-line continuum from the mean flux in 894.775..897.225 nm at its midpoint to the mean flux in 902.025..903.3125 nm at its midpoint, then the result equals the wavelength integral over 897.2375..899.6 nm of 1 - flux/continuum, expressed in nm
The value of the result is 0.020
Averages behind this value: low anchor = 15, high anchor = 14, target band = 14.5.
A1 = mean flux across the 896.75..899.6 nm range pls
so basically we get 14.8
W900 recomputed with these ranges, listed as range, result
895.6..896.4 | 15.4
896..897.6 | 15.2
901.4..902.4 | 13.7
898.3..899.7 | 14.3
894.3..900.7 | 15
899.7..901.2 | 15.4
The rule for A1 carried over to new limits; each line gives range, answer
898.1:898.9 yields 13.7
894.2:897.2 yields 15.1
